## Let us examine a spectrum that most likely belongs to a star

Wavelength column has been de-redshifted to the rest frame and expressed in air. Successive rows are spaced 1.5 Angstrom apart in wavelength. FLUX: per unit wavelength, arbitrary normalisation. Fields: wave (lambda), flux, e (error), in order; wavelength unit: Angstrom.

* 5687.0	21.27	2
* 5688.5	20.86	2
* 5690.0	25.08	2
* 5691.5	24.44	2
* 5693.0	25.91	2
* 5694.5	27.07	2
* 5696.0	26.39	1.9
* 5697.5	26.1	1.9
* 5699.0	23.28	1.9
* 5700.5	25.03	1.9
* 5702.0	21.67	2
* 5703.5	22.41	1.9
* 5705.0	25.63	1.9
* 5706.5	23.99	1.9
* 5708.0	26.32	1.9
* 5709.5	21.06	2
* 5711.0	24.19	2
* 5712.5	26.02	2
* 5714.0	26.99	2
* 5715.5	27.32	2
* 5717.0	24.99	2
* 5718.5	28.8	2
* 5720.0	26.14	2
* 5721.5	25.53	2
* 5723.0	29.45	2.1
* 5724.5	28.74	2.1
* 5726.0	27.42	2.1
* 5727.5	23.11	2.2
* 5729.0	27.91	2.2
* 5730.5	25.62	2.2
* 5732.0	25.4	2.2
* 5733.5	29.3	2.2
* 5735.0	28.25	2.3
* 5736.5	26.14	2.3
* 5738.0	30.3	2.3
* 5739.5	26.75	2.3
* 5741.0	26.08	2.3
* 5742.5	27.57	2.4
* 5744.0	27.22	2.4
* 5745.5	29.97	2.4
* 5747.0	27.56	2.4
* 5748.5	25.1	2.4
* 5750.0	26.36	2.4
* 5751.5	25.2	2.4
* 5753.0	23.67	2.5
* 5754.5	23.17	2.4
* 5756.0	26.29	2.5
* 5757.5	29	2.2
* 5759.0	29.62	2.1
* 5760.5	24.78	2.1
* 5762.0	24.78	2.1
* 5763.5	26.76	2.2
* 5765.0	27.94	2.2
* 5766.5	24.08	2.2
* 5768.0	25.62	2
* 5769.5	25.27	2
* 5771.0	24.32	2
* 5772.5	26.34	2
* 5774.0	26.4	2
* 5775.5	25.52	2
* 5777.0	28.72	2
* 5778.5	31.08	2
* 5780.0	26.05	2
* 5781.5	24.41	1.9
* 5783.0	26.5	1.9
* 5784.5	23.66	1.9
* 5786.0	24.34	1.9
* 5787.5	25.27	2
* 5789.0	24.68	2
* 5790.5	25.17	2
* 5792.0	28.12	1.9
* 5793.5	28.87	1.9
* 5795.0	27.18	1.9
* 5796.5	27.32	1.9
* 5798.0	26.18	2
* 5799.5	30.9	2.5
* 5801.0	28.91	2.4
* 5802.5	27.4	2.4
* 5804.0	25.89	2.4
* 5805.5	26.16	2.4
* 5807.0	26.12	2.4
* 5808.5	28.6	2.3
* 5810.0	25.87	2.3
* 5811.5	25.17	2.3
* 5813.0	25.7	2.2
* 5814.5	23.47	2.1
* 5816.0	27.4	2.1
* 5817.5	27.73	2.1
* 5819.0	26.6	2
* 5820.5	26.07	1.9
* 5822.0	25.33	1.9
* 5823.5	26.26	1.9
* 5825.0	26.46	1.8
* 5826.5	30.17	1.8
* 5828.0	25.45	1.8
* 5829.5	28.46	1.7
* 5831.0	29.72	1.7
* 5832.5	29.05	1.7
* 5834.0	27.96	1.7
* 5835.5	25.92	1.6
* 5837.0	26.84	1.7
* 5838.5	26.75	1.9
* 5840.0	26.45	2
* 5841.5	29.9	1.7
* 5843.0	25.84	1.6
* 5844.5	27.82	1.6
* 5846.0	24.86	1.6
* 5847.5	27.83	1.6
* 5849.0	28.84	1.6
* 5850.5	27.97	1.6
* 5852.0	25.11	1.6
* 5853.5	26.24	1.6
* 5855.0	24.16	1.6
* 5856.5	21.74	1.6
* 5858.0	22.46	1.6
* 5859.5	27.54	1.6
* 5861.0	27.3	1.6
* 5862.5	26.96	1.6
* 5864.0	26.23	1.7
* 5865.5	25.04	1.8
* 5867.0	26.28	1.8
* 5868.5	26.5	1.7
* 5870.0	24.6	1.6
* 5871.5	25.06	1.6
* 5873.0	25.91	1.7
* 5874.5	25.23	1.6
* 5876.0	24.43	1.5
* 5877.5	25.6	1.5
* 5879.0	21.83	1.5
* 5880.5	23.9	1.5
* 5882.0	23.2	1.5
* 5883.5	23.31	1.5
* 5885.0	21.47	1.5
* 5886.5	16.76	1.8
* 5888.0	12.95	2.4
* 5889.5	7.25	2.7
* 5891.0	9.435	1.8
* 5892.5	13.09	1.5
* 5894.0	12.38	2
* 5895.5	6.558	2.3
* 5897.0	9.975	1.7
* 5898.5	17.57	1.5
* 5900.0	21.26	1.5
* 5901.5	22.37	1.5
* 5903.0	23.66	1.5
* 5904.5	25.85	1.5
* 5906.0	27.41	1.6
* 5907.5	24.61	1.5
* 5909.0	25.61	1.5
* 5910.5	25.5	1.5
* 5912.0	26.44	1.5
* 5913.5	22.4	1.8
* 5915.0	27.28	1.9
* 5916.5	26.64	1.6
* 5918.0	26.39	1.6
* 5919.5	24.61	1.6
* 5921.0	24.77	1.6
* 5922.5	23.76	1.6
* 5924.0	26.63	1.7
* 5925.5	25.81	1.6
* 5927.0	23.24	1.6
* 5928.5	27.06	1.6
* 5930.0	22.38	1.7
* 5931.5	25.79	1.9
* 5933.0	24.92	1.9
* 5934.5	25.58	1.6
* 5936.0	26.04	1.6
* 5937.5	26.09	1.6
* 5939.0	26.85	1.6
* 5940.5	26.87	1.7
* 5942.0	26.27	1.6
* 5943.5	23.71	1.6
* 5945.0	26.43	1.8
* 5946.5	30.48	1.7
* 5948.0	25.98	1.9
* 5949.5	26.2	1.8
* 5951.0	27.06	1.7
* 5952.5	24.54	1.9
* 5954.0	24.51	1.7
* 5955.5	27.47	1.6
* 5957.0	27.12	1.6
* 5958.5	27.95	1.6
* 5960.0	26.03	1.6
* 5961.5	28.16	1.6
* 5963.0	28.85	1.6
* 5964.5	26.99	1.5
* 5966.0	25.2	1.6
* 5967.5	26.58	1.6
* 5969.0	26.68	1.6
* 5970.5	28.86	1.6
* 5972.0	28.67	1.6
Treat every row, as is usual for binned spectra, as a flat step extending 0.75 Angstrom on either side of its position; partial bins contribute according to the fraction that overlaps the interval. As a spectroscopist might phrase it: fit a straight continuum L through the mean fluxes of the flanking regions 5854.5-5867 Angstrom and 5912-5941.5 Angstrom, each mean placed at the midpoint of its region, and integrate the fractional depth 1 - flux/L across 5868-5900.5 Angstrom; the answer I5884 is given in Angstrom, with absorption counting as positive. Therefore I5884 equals 8.2 Angstrom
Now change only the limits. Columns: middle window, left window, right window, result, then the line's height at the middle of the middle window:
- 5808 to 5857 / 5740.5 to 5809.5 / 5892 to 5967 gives -1.9 Angstrom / 25.7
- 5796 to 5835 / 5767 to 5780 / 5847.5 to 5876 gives -1.3 Angstrom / 26.2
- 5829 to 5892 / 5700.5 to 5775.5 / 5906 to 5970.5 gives 3.9 Angstrom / 26.1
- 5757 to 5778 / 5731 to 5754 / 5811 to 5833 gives 0.4 Angstrom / 26.9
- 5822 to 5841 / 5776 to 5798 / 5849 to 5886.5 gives -1.4 Angstrom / 25.6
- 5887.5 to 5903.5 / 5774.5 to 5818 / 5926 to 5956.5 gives 7.4 Angstrom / 26.1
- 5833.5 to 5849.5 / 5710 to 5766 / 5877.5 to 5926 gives -2.8 Angstrom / 23.1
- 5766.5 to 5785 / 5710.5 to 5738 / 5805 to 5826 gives 0.3 Angstrom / 26.5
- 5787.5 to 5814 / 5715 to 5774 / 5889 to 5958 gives -1.3 Angstrom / 25.6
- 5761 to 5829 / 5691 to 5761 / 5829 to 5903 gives -4.9 Angstrom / 24.7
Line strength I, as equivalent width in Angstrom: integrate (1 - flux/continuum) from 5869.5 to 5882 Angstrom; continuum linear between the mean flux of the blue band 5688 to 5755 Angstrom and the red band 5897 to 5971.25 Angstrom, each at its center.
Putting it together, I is 0.56 Angstrom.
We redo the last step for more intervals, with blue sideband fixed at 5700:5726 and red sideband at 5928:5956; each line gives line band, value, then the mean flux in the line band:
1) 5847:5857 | -0.08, 26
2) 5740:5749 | -0.57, 27.3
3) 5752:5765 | -0.21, 26.1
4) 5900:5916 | 0.60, 25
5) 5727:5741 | -0.74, 27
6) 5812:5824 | -0.12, 26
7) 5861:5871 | -0.06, 26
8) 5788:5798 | -0.41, 26.8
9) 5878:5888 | 1.82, 21.2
